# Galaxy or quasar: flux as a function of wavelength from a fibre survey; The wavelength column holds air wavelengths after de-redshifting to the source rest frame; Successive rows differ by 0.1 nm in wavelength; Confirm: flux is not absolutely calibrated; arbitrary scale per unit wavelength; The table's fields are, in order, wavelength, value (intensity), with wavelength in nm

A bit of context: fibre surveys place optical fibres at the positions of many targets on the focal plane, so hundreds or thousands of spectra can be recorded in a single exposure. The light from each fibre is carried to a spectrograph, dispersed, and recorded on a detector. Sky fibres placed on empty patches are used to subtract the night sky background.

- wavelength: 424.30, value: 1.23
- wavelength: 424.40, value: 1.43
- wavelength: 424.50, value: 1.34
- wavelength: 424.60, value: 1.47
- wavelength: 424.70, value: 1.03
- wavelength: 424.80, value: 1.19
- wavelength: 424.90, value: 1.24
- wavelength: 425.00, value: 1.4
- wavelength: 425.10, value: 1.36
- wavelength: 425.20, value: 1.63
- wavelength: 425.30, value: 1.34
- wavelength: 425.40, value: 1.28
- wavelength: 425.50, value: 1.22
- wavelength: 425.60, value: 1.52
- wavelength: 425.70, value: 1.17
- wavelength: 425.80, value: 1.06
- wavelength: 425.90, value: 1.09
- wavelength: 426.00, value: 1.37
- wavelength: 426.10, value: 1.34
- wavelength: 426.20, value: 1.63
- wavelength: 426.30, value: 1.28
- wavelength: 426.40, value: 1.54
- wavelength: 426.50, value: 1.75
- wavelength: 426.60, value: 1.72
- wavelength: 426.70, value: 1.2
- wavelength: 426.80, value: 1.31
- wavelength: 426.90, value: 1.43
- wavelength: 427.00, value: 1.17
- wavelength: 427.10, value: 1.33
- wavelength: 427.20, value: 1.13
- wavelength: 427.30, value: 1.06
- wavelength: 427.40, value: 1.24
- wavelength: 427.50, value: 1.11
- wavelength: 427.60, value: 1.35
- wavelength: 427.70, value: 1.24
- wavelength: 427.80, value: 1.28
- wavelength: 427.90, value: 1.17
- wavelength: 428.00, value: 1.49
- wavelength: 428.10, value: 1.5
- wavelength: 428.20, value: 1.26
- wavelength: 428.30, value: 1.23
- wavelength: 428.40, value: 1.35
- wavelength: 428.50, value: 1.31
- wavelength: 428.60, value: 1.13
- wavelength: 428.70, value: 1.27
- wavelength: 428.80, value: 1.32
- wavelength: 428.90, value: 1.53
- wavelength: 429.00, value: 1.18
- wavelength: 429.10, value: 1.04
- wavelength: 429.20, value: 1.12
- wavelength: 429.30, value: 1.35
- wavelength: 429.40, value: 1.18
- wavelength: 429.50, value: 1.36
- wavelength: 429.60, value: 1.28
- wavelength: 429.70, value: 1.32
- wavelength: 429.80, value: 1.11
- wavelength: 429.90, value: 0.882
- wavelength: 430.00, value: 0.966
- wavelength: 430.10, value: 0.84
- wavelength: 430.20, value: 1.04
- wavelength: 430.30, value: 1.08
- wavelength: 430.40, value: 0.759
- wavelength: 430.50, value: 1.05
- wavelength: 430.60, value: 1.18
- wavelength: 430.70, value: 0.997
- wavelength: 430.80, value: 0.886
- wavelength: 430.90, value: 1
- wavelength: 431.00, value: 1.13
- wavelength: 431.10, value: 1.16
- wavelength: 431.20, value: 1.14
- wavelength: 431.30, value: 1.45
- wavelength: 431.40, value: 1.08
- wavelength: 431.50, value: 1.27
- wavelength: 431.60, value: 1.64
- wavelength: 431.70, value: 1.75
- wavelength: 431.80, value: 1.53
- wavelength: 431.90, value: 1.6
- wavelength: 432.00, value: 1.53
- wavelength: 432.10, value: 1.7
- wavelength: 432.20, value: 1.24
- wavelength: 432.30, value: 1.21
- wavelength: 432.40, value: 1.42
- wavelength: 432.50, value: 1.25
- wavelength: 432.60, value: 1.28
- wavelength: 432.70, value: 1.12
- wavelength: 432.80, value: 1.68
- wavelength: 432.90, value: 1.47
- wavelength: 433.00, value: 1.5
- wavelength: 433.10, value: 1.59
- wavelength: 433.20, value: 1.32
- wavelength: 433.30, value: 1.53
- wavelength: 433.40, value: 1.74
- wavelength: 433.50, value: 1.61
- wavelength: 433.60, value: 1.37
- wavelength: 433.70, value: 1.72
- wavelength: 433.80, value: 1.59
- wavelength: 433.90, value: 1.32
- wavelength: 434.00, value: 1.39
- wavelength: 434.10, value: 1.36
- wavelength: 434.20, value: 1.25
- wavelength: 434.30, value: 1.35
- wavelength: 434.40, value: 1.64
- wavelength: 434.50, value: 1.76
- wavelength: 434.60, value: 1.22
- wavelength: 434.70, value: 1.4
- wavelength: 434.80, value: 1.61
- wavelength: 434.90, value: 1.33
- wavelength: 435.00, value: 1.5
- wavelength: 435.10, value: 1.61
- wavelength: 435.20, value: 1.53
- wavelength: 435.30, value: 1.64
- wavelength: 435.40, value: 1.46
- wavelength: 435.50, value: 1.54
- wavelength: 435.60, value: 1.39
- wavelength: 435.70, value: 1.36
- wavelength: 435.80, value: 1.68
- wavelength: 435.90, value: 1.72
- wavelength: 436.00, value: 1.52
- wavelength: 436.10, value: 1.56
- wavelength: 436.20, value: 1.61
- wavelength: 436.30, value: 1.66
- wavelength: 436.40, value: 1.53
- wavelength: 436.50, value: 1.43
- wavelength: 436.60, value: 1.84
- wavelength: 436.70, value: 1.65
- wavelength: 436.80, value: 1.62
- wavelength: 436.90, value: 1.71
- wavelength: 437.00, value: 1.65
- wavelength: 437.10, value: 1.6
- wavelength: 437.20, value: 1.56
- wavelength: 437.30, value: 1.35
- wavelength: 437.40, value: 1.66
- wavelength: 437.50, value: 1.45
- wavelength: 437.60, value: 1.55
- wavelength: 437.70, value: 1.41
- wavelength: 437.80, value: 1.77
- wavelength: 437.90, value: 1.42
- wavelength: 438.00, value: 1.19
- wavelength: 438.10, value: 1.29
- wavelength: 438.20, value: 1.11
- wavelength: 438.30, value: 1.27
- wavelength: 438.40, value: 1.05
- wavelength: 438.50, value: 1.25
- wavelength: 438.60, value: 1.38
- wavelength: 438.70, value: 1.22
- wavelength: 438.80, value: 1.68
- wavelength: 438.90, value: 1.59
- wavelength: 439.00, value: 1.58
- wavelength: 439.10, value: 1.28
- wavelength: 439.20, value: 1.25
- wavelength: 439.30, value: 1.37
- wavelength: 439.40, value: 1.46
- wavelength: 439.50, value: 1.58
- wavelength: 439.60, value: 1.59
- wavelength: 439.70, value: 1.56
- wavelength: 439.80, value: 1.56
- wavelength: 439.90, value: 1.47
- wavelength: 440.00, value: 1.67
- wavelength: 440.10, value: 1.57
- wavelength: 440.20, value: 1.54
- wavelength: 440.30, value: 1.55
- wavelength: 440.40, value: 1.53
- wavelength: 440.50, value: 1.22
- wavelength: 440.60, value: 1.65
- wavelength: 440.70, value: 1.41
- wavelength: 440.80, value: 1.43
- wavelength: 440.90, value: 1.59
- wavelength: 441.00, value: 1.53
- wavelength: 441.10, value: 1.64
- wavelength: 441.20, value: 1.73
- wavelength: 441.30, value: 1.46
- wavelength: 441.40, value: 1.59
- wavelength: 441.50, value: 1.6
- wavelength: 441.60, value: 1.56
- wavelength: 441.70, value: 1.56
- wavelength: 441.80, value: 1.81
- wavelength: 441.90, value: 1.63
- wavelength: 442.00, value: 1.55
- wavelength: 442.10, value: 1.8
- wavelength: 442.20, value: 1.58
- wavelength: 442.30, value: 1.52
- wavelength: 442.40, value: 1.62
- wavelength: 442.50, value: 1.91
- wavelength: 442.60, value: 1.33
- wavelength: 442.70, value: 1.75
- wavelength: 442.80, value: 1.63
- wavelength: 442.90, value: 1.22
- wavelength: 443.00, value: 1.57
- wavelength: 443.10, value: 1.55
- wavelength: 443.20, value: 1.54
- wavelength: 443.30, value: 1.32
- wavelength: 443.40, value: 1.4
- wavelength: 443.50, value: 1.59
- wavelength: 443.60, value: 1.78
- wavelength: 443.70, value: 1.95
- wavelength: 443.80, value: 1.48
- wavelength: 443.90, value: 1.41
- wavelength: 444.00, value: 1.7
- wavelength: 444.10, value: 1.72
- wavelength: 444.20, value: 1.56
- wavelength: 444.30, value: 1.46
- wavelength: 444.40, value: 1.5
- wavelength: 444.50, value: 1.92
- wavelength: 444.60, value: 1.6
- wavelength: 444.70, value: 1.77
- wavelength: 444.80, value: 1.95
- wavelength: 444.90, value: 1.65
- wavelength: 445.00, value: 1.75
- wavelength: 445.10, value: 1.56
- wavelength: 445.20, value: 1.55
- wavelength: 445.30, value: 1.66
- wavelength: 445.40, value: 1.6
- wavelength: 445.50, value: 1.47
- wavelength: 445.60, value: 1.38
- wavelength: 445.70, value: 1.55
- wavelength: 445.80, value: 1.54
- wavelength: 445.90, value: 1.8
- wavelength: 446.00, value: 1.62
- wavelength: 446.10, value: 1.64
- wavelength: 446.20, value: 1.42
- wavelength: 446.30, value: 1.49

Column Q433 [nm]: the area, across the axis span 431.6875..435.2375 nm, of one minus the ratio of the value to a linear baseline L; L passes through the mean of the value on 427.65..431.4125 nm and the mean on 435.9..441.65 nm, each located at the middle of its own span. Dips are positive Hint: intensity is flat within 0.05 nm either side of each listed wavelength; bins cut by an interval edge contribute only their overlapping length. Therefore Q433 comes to -0.42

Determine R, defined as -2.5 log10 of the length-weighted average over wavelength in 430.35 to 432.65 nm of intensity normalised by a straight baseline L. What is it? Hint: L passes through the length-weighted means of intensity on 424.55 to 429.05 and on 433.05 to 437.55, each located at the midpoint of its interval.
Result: 0.13 mag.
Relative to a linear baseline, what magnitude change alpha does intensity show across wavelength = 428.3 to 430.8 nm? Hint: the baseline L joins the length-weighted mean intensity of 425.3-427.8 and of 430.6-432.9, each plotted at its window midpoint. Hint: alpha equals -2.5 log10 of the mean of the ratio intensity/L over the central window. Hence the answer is 0.15 mag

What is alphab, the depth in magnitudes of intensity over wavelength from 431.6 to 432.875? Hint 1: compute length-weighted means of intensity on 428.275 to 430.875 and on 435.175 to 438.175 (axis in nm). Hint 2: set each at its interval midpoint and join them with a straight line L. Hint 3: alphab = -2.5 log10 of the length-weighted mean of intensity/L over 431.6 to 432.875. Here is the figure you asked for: -0.13 mag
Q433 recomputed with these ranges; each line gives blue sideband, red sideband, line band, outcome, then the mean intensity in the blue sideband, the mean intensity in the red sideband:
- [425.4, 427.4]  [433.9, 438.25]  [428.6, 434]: 0.48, 1.33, 1.51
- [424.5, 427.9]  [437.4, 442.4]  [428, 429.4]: 0.07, 1.32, 1.49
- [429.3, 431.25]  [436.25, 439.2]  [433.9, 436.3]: -0.29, 1.08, 1.47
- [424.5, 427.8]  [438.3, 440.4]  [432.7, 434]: -0.11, 1.32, 1.46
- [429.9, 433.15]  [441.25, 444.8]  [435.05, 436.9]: -0.25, 1.26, 1.6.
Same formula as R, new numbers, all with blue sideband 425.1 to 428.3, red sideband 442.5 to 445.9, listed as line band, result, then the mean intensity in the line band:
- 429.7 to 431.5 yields 0.30 mag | 1.06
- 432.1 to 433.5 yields -0.01 mag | 1.43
